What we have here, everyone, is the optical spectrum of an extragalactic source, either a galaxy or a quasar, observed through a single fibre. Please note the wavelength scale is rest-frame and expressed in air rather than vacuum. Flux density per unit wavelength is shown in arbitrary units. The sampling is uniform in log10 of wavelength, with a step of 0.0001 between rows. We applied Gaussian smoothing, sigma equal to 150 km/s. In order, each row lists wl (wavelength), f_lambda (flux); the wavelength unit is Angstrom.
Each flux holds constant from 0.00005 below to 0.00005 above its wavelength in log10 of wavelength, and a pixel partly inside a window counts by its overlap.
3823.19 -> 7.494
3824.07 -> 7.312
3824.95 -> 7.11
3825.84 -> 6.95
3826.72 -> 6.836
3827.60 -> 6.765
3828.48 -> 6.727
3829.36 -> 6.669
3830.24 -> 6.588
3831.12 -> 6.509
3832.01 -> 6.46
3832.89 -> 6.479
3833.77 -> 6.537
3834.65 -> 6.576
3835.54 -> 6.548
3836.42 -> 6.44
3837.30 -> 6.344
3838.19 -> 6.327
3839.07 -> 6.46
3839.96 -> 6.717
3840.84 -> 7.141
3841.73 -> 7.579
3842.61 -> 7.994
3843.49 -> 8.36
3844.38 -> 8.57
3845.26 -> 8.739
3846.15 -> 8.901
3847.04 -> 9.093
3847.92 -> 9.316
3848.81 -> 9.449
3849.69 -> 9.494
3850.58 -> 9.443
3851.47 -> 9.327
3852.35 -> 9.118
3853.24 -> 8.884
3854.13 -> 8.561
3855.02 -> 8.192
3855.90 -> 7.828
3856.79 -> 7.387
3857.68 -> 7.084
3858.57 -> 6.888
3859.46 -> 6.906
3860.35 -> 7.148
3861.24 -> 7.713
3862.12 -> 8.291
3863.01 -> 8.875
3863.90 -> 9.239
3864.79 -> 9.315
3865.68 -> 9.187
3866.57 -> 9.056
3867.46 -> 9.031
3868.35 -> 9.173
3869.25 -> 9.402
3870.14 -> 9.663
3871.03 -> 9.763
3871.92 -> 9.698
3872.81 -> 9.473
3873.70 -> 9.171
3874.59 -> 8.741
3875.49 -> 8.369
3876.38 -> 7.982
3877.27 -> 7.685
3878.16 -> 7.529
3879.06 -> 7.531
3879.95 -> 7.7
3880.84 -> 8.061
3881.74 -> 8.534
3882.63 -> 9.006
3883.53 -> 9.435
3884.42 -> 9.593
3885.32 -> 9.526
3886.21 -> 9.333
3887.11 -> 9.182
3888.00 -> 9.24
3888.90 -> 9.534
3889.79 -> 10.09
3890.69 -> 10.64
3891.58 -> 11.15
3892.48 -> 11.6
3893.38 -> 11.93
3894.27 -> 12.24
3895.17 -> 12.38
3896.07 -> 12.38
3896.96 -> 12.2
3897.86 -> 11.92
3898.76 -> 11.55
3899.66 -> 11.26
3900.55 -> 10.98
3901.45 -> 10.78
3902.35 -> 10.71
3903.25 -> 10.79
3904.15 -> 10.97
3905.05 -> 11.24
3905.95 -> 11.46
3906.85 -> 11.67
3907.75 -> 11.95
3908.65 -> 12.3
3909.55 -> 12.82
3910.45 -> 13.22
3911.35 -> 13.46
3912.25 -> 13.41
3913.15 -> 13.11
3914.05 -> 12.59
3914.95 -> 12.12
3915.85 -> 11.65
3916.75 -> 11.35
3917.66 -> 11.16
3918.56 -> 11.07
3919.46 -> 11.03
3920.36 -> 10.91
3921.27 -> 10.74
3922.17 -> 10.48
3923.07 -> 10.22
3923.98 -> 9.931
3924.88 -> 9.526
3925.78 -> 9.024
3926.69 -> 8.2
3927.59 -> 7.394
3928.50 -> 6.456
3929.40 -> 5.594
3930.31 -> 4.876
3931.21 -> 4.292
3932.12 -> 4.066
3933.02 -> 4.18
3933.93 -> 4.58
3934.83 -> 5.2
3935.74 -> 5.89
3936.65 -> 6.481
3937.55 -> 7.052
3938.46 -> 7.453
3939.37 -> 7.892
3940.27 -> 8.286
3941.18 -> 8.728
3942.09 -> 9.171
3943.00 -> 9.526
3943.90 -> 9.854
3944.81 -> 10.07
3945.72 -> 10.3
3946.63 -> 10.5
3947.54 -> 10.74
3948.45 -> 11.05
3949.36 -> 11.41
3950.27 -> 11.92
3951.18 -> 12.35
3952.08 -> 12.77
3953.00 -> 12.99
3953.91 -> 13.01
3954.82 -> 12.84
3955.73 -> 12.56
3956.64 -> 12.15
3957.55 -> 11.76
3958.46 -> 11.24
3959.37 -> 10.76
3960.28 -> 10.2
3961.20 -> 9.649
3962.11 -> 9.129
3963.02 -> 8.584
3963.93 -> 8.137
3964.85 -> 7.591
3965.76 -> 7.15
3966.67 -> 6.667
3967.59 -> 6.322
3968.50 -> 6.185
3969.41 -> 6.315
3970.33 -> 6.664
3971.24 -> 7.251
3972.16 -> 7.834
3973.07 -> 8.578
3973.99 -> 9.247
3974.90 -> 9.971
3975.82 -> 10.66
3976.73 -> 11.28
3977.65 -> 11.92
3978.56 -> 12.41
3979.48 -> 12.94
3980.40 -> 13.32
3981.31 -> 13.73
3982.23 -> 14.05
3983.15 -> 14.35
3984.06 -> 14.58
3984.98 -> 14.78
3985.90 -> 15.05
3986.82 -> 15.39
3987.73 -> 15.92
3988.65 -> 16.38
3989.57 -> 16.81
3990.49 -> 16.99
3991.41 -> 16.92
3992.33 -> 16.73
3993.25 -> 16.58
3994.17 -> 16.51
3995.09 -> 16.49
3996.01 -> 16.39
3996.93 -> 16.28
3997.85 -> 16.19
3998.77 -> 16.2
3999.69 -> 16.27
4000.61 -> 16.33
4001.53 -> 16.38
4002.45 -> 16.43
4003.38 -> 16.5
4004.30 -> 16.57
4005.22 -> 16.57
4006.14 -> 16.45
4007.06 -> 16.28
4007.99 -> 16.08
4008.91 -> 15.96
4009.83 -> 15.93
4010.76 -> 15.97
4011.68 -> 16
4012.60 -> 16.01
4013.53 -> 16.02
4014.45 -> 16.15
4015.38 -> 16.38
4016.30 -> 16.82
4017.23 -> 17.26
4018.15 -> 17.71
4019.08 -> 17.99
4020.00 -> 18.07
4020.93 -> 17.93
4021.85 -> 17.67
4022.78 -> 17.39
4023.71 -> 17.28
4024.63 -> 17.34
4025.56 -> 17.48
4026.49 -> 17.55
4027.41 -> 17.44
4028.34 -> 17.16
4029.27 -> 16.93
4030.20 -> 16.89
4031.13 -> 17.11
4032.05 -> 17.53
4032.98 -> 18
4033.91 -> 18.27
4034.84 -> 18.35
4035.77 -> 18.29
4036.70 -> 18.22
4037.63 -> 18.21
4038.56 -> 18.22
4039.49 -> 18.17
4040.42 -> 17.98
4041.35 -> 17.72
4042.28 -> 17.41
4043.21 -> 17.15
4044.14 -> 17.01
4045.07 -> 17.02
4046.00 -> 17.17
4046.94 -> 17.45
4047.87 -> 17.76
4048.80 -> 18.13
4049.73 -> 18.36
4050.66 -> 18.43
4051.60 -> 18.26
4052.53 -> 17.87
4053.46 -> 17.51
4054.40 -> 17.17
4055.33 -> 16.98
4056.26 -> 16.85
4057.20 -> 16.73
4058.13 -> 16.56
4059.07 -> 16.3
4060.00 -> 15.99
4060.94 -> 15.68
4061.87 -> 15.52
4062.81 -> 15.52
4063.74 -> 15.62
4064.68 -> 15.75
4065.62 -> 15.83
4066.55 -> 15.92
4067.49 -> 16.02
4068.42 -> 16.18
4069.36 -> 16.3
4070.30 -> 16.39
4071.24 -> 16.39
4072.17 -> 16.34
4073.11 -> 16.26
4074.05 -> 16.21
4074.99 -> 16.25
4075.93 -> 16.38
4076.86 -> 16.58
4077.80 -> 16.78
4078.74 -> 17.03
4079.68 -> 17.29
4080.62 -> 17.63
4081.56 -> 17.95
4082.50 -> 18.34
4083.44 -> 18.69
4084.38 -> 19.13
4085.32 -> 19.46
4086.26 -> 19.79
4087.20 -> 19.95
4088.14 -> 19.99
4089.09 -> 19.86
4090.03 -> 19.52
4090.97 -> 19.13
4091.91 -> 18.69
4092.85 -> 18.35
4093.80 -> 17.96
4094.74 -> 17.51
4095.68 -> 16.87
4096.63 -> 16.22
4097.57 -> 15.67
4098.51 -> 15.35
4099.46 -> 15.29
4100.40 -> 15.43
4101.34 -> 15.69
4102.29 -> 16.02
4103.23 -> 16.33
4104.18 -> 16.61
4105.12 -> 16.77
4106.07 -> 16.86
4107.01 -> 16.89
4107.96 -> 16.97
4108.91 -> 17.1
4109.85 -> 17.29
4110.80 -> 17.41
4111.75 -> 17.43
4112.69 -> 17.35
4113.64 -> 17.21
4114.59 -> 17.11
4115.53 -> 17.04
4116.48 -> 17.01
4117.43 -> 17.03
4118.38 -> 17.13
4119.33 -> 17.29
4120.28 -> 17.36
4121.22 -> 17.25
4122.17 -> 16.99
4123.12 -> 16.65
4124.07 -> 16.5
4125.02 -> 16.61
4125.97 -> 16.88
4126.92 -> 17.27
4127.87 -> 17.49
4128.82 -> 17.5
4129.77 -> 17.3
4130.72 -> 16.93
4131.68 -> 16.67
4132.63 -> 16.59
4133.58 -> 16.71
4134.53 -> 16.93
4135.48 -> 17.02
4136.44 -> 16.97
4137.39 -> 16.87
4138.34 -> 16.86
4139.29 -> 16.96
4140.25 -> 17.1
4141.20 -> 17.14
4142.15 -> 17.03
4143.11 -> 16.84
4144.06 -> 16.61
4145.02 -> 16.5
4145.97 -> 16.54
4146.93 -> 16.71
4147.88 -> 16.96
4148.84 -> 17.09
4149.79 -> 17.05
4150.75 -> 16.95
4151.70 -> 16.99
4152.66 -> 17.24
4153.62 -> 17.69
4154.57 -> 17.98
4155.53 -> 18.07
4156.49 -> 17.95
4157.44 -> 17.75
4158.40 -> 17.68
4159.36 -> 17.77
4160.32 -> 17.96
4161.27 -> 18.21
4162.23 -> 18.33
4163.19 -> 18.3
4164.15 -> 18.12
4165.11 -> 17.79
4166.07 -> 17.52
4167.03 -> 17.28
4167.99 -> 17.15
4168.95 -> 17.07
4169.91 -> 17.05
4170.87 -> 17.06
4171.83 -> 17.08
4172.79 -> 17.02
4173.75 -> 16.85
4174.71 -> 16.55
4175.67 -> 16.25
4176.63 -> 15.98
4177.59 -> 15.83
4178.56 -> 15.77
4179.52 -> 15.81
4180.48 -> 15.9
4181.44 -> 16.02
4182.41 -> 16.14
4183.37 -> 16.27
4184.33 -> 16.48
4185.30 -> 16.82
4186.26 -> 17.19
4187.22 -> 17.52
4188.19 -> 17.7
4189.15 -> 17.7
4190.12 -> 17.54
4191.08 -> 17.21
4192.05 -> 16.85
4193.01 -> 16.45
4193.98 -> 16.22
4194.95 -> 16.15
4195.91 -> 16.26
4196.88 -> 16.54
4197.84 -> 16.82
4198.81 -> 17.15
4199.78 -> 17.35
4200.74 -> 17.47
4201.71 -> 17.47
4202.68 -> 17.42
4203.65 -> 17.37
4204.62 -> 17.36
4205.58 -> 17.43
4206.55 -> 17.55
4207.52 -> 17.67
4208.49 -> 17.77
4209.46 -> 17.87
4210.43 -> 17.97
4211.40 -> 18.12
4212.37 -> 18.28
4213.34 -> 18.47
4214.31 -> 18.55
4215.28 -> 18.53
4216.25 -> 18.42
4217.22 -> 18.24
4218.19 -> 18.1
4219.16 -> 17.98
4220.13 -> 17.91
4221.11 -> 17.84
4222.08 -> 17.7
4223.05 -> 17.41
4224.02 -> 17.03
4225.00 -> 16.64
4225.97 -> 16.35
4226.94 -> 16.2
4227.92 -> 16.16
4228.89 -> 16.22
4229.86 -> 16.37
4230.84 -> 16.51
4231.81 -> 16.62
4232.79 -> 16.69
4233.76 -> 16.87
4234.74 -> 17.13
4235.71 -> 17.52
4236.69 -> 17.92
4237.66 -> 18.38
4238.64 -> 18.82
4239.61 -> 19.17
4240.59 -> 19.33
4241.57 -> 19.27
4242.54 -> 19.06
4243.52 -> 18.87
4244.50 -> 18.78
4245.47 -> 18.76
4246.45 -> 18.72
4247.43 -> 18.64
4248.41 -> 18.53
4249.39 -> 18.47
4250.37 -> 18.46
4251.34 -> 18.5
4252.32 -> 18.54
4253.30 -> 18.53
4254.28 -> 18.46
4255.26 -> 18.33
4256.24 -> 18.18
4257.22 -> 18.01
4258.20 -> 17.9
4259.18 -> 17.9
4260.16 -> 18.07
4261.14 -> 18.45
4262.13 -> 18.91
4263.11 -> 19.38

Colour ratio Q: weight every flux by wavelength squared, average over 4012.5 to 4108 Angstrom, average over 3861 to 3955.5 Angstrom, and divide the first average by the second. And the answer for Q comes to 1.90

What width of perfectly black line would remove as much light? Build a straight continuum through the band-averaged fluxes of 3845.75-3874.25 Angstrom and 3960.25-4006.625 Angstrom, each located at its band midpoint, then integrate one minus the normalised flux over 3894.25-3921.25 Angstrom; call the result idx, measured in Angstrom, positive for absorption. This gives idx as -3.8 Angstrom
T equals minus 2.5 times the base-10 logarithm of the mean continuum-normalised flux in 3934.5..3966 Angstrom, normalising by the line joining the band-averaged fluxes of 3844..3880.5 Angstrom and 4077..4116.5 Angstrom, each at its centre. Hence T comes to 0.21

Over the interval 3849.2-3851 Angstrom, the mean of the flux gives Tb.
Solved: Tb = 9.48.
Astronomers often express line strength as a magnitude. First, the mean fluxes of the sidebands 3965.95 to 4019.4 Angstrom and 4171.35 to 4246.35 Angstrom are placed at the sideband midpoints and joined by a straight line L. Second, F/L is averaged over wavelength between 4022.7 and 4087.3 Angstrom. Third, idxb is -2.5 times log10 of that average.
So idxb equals -0.14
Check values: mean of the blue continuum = 14.2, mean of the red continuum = 17.3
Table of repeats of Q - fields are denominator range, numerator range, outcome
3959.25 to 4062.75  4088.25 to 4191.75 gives 1.19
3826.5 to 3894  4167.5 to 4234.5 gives 2.41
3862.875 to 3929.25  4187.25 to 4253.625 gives 2.02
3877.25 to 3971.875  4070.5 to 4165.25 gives 1.95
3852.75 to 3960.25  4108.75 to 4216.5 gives 2.00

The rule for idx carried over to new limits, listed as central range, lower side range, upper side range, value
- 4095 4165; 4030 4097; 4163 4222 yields 1.19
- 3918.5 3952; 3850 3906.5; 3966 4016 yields 9.12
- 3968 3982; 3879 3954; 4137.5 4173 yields 2.22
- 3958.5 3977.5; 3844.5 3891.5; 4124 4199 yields 5.02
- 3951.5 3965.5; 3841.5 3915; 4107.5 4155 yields 1.40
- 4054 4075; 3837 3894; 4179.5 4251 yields -3.81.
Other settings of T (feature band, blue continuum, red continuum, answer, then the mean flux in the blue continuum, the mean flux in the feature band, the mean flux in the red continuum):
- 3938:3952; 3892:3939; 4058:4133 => 0.12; 9.98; 10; 17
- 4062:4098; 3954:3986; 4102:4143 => -0.15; 10.4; 17.3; 17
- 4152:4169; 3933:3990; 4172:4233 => -0.12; 10.4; 17.8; 17.1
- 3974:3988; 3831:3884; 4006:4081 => 0.07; 8.19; 13.2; 17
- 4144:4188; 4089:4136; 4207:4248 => 0.02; 17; 17.1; 17.8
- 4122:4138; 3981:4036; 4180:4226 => 0.01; 16.6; 16.9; 17.3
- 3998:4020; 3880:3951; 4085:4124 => -0.21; 9.9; 16.5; 17.3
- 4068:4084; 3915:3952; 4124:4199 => -0.21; 8.84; 16.9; 17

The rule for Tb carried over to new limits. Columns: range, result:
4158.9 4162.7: 18.1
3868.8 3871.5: 9.61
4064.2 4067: 15.8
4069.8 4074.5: 16.3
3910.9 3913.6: 13.3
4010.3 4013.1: 16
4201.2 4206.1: 17.4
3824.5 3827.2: 6.95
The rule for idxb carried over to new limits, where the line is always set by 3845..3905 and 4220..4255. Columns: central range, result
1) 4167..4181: -0.013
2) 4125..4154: -0.094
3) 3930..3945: 0.498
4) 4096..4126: -0.124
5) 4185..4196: -0.016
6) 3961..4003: -0.058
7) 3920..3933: 0.327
